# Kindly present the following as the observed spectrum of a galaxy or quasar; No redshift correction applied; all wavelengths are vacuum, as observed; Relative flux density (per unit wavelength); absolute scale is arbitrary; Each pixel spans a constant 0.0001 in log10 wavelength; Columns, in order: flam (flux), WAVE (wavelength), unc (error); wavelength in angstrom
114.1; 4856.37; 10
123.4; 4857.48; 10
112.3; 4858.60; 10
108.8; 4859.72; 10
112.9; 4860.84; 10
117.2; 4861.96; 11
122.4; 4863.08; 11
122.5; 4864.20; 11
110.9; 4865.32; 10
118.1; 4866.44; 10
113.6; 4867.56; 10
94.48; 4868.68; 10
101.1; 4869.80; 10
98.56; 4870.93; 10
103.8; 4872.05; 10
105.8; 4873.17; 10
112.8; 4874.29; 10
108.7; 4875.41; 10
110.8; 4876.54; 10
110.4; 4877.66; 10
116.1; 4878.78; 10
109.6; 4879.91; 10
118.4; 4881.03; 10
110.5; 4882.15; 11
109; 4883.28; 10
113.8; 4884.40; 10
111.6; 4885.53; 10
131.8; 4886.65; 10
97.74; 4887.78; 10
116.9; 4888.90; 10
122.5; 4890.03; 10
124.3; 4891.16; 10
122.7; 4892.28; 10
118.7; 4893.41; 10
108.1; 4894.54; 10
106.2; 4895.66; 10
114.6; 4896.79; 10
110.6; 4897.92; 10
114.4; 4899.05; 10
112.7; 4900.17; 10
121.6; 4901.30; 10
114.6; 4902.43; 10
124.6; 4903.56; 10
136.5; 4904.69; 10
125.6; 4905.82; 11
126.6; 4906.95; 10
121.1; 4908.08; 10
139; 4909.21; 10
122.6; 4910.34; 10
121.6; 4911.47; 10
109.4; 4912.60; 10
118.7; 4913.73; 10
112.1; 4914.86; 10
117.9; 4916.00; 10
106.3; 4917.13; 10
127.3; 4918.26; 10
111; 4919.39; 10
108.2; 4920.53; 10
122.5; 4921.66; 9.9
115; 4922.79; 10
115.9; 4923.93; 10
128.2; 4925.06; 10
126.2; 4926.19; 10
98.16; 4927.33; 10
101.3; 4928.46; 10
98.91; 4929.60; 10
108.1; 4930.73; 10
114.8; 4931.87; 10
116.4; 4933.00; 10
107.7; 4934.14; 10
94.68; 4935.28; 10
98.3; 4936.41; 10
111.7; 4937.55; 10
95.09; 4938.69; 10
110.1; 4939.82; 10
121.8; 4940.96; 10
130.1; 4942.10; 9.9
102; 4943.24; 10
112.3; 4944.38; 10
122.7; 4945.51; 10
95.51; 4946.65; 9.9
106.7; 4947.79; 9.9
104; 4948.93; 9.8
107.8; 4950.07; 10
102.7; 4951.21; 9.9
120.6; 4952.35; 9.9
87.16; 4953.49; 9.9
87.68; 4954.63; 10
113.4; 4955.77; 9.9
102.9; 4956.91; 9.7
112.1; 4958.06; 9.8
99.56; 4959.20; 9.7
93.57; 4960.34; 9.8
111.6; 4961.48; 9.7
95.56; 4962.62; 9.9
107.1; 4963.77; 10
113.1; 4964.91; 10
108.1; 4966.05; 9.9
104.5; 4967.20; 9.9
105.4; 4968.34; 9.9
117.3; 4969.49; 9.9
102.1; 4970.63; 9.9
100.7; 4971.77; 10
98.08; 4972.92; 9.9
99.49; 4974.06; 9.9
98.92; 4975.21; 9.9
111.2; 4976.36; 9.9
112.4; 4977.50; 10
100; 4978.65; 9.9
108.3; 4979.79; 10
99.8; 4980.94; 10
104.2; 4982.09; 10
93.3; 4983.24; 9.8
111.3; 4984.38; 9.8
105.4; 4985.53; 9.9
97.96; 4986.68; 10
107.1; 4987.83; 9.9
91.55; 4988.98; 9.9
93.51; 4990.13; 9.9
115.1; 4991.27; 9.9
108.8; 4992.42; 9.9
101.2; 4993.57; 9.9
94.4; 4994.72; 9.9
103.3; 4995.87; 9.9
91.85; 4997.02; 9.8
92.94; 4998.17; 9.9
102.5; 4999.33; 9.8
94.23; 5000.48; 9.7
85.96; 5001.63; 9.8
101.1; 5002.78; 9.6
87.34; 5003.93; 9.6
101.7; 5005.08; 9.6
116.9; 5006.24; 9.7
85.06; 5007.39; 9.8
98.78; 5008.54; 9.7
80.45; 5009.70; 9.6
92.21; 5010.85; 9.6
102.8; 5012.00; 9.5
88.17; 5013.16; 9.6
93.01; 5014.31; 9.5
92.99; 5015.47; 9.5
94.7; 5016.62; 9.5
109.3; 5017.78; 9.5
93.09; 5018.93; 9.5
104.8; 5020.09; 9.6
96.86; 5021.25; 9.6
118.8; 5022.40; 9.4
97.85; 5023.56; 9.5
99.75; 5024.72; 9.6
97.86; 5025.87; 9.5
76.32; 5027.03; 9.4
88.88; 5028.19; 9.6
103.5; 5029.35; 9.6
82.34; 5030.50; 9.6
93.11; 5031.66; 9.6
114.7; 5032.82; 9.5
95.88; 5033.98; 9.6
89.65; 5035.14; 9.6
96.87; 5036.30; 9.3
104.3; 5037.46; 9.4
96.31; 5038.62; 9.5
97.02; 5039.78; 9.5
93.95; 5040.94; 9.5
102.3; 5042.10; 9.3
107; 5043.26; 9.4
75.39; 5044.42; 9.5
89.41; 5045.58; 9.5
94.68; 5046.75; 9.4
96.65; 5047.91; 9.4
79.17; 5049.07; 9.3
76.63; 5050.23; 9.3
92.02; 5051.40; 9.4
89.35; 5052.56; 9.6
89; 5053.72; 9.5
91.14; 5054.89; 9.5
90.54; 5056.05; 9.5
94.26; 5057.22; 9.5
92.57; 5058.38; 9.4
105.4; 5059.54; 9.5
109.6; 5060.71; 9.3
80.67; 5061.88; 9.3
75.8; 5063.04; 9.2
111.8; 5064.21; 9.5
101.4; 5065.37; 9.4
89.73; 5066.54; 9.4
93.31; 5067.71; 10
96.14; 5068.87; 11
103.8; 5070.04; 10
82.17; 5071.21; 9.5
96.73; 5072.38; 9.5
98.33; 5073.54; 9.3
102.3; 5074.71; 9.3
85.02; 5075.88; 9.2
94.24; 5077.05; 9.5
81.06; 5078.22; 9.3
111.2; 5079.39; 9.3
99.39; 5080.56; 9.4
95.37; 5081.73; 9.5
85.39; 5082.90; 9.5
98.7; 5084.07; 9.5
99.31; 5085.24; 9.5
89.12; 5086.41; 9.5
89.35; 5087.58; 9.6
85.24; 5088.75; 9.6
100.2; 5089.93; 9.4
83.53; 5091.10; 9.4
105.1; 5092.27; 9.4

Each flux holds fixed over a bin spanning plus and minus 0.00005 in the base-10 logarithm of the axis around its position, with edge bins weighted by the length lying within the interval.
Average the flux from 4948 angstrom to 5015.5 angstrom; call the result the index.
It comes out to 101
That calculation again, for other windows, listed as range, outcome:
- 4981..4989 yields 102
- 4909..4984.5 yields 109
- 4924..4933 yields 112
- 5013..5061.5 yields 95.1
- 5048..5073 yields 92.6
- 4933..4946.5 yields 110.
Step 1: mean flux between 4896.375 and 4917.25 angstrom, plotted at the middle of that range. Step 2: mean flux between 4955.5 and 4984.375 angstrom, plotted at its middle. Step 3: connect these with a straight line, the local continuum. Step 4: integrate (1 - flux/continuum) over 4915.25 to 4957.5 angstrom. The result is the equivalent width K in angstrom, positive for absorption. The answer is 1.2 angstrom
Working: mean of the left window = 120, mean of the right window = 105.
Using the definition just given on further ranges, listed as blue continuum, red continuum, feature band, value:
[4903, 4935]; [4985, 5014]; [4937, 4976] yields 0.72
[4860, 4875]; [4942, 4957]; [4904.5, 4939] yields -2.24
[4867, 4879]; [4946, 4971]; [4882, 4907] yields -2.59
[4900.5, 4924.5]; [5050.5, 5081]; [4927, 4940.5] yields 1.33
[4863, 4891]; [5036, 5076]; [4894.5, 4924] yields -2.65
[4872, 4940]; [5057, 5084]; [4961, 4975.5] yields 0.31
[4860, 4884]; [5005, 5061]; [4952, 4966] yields -0.16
